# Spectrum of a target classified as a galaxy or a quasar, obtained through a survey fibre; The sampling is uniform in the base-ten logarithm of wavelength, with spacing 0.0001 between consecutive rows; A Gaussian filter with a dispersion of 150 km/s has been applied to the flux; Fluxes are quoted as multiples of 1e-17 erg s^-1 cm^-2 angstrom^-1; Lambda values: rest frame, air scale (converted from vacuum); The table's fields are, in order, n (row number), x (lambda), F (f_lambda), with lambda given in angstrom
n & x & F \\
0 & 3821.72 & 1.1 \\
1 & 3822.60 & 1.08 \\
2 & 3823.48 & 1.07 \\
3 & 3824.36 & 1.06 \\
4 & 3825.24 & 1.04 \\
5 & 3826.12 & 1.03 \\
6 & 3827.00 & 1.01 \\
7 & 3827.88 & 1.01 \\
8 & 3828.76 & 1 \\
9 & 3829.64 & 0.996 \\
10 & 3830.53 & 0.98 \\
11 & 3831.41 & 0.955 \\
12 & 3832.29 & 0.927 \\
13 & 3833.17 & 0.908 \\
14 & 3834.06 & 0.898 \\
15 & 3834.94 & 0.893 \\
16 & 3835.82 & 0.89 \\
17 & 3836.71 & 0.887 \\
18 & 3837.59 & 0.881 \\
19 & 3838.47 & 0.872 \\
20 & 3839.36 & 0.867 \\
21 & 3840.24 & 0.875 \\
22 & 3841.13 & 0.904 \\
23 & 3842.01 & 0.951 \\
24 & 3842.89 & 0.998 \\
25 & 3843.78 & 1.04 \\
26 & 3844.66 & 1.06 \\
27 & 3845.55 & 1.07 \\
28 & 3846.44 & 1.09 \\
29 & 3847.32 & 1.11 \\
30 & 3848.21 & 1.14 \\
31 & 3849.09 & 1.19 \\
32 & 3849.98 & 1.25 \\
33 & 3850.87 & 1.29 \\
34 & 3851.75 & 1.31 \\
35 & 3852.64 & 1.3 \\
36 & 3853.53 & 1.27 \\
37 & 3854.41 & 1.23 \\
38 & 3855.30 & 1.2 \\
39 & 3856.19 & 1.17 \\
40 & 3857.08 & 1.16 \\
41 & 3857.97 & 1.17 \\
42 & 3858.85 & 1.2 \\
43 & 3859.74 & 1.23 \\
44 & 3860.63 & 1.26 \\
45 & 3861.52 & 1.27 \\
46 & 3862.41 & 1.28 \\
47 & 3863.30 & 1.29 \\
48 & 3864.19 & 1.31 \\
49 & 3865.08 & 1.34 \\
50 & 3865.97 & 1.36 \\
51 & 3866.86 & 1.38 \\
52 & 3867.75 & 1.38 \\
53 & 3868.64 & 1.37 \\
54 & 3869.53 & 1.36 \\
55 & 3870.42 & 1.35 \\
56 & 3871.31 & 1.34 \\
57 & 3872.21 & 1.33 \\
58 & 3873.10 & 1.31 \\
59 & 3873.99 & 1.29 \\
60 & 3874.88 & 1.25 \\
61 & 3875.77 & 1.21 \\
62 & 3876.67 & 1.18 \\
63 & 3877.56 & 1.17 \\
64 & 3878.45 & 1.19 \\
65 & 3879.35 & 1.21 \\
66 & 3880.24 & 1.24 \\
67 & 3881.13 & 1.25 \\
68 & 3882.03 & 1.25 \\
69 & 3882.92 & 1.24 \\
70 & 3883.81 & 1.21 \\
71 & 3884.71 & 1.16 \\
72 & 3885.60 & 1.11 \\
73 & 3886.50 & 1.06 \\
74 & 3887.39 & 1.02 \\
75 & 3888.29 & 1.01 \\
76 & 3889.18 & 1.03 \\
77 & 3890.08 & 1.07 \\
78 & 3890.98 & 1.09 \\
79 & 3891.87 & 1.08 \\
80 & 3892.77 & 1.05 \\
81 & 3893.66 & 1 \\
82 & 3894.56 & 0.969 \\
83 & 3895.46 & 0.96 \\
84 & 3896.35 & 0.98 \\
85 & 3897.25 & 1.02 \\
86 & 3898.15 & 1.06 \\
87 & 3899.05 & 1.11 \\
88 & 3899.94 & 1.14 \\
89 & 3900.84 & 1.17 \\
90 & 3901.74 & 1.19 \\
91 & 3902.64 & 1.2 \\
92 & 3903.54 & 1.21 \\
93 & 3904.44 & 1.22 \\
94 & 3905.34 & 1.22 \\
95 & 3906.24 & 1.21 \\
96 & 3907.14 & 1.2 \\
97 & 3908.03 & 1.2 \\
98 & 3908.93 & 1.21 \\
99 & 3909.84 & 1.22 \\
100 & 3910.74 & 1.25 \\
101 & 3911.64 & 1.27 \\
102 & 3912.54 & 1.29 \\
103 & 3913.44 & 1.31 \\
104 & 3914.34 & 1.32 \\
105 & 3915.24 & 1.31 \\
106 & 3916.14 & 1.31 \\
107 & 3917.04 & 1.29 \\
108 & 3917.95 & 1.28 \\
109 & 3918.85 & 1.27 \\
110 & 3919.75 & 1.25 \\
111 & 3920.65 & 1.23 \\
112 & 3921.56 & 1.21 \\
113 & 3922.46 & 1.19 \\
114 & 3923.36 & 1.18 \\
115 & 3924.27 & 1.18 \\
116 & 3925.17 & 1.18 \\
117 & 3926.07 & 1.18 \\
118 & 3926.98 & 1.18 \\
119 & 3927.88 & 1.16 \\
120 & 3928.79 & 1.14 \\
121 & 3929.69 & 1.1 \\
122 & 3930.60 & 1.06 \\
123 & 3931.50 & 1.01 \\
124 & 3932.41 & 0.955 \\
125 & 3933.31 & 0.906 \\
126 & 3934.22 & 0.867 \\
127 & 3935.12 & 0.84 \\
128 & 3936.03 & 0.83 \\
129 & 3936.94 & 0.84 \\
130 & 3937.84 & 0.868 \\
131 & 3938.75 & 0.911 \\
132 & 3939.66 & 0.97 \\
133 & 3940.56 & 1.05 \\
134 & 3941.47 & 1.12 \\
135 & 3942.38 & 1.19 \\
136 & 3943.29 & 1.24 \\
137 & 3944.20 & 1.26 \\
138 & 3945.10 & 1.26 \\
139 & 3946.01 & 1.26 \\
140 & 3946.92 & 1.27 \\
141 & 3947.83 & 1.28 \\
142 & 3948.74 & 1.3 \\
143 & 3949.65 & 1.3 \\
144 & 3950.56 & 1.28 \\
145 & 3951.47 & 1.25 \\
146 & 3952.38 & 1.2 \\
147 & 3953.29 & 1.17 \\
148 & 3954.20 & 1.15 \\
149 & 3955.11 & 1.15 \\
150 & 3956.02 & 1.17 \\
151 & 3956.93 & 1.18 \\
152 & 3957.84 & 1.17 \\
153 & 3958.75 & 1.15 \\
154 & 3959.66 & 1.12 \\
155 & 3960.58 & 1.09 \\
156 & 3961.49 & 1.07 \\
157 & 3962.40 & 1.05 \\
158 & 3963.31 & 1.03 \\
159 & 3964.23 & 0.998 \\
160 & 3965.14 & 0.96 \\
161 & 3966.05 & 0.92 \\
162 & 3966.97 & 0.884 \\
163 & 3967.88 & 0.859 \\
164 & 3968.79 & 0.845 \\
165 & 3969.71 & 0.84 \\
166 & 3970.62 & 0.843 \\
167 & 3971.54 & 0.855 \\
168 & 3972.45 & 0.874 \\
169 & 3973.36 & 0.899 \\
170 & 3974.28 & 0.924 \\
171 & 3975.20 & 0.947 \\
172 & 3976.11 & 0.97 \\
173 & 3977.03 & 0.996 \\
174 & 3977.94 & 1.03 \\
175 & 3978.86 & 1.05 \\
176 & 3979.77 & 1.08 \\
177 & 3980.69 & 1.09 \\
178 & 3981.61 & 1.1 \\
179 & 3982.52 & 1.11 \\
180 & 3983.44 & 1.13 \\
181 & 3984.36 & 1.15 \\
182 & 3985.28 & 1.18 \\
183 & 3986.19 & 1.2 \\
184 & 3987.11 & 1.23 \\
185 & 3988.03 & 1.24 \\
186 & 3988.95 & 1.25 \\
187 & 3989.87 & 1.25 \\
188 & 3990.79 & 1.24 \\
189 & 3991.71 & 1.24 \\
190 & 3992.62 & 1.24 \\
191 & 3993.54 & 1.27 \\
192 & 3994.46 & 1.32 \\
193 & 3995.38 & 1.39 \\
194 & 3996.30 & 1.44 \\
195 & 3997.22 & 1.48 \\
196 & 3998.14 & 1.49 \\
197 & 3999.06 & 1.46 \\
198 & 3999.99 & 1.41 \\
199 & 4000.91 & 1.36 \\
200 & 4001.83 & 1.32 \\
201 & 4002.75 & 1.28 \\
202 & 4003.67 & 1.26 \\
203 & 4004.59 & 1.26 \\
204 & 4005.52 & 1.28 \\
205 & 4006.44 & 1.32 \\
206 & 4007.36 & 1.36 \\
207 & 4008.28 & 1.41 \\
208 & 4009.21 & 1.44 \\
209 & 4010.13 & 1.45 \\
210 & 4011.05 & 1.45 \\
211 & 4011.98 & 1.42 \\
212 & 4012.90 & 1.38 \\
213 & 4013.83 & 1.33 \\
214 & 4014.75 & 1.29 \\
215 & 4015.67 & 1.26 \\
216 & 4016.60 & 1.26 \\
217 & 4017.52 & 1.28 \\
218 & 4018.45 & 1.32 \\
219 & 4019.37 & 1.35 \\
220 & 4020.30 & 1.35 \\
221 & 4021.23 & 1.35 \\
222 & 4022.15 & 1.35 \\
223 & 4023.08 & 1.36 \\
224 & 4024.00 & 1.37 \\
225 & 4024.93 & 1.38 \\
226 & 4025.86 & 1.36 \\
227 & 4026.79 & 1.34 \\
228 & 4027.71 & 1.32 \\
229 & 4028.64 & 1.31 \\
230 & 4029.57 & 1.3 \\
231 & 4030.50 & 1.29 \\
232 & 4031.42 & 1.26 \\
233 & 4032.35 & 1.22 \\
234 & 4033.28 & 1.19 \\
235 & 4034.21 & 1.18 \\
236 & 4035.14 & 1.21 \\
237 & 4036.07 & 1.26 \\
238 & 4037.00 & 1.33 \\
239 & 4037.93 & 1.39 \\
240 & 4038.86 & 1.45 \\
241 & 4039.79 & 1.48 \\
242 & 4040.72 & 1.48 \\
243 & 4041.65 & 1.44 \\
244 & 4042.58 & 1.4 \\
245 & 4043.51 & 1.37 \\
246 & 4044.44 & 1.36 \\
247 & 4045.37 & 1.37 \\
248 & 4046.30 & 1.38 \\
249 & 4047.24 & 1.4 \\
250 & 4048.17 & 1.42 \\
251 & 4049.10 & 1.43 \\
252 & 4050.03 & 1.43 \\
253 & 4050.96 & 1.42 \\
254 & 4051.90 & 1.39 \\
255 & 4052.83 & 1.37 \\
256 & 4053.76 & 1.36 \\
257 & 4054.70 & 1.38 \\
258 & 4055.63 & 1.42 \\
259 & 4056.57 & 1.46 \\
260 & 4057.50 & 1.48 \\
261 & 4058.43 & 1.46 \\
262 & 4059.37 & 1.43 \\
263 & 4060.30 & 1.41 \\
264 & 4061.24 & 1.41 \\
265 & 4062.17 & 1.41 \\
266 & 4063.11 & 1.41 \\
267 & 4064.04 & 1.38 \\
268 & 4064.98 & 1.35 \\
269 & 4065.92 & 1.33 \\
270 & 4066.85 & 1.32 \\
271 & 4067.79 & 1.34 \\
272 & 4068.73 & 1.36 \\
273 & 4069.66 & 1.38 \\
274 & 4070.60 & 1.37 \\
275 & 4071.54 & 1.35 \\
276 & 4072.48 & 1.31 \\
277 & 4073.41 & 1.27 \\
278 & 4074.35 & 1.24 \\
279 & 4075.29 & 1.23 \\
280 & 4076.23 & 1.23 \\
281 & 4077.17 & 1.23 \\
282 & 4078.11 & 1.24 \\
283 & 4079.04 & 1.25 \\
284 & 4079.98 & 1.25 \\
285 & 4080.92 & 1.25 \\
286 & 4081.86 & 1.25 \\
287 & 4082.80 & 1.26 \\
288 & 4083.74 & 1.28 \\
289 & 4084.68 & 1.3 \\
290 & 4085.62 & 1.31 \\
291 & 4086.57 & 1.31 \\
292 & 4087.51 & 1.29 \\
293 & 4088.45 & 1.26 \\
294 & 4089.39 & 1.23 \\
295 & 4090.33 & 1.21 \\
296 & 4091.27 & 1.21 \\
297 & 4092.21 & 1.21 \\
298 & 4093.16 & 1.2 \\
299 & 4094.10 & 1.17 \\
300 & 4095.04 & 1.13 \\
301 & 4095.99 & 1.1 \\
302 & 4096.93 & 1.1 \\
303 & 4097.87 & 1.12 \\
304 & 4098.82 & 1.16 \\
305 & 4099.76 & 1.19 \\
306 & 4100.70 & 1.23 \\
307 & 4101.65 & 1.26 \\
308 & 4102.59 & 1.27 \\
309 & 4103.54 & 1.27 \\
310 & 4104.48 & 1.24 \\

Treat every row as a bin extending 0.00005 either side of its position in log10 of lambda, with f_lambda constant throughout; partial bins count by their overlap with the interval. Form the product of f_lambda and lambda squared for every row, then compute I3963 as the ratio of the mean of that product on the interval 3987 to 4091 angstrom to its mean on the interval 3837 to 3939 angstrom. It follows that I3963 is 1.25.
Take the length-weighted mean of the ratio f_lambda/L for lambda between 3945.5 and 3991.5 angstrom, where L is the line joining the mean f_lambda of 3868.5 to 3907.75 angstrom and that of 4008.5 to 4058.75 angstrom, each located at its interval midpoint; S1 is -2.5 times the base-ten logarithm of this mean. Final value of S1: 0.165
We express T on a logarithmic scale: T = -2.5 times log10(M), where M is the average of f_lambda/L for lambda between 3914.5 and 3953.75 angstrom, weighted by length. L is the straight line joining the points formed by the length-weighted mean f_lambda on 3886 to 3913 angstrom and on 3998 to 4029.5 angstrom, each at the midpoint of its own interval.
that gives 0.044 mag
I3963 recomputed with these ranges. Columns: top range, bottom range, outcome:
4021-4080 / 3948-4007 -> 1.22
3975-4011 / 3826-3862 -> 1.27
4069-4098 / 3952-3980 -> 1.30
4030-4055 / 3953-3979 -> 1.40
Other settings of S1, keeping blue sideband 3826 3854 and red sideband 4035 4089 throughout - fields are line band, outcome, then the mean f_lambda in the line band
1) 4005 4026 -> -0.06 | 1.35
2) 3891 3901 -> 0.06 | 1.05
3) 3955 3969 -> 0.16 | 1.04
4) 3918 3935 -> 0.03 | 1.12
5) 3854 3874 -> -0.21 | 1.29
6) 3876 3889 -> -0.07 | 1.16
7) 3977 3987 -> 0.11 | 1.11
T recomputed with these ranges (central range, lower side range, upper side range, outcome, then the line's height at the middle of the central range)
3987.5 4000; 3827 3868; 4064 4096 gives -0.11 mag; 1.21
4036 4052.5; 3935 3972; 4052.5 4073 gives -0.06 mag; 1.33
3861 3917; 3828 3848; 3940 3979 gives -0.19 mag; 1.01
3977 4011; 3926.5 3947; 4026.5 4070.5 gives -0.05 mag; 1.21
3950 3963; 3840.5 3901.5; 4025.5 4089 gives 0.08 mag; 1.25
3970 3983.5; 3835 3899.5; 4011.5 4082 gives 0.27 mag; 1.27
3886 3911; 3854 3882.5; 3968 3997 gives 0.10 mag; 1.22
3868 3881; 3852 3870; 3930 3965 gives -0.02 mag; 1.25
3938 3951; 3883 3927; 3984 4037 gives 0.03 mag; 1.22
